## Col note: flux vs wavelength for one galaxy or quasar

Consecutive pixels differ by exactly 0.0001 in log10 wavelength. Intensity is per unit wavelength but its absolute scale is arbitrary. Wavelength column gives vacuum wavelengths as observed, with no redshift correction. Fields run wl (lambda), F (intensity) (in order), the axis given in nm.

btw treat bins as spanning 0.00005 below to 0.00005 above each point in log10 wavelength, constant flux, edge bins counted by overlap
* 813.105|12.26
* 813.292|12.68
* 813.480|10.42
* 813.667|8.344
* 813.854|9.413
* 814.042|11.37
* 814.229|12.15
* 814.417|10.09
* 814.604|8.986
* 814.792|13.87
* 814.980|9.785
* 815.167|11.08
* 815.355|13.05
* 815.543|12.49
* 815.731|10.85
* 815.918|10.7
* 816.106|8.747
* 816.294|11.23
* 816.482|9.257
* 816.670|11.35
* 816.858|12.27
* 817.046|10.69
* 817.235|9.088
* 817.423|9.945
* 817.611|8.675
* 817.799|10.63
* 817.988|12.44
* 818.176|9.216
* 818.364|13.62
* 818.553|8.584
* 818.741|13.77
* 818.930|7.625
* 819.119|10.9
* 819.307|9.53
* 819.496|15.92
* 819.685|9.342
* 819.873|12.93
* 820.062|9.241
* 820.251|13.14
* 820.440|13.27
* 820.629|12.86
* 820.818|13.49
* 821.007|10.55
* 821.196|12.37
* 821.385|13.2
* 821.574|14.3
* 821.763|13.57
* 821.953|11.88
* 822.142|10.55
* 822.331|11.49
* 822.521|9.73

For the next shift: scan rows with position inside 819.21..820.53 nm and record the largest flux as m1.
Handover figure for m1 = 15.92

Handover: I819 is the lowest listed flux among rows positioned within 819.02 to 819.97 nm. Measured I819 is 9.342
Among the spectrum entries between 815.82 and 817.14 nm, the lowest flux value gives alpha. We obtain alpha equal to 8.747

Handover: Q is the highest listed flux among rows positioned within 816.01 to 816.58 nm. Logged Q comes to 11.23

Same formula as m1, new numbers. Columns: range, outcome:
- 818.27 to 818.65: 13.62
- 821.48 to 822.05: 14.3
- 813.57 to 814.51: 12.15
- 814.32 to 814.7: 10.09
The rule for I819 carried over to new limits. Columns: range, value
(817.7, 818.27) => 9.216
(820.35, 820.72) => 12.86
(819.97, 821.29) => 9.241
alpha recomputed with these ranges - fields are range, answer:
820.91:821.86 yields 10.55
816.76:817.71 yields 8.675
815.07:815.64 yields 11.08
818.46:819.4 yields 7.625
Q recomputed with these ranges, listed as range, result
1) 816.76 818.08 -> 12.44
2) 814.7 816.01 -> 13.87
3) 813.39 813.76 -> 10.42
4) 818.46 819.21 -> 13.77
